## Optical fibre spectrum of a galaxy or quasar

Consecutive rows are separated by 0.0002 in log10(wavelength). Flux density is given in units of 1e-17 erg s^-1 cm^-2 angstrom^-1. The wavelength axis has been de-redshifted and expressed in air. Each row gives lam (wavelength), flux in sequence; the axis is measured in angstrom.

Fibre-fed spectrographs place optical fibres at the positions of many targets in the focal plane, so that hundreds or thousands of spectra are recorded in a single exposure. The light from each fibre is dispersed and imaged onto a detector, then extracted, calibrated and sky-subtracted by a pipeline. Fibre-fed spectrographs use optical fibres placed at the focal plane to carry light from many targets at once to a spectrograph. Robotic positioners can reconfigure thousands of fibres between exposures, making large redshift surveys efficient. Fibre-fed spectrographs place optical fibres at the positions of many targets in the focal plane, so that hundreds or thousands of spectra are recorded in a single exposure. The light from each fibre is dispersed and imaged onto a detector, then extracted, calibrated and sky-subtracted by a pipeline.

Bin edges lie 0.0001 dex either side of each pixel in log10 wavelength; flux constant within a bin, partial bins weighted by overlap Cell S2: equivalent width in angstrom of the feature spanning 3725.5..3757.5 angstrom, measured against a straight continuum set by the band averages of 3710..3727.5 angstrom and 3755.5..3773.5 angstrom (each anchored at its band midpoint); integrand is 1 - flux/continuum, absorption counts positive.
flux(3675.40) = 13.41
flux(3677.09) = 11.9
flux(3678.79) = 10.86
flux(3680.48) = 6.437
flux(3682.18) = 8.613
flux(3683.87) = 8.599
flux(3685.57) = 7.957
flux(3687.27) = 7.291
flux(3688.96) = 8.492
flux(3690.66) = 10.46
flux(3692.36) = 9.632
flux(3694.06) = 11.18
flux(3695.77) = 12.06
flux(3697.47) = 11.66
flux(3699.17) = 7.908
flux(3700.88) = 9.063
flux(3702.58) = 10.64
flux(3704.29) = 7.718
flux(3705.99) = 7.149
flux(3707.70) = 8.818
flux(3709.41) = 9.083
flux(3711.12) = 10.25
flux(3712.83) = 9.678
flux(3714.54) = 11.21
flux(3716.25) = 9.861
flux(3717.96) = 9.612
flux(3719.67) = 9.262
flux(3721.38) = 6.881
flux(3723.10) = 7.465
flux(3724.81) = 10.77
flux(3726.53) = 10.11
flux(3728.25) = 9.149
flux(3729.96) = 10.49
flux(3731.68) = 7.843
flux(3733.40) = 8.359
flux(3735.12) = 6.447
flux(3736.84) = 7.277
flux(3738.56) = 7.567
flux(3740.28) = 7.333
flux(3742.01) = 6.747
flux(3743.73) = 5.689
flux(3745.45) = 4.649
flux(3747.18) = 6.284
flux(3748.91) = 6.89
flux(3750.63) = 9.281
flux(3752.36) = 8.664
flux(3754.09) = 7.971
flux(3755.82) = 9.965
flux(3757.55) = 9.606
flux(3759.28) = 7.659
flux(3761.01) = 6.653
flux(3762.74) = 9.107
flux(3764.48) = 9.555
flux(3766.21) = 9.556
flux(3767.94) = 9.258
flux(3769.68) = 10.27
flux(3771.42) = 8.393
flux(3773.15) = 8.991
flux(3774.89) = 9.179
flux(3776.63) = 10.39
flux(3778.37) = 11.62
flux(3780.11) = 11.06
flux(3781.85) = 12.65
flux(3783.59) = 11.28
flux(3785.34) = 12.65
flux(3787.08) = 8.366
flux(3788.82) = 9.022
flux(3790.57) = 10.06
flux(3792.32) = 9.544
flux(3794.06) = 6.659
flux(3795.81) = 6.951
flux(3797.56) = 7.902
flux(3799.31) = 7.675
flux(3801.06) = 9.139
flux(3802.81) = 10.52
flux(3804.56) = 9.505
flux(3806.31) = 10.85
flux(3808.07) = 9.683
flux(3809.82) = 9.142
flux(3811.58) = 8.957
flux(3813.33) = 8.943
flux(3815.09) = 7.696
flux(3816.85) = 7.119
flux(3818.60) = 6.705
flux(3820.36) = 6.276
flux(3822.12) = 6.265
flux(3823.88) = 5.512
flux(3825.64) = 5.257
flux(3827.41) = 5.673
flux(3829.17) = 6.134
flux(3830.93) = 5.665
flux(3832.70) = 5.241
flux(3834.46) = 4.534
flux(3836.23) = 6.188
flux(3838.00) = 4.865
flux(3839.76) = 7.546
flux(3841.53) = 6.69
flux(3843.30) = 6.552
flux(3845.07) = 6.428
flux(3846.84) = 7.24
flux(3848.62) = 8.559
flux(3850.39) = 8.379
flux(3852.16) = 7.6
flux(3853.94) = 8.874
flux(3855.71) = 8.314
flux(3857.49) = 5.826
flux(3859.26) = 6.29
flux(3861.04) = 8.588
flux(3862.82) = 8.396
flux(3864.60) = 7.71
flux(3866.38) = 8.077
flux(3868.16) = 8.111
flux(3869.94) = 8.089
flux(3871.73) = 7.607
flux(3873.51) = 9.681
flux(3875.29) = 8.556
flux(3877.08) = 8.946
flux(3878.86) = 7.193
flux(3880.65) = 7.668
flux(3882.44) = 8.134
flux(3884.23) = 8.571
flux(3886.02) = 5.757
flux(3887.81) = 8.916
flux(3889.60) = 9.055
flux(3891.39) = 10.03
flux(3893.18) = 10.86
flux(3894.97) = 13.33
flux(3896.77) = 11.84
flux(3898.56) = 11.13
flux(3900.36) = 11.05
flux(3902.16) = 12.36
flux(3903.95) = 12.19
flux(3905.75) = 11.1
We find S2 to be 4.7 angstrom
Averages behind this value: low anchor 9.5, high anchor 8.98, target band 7.88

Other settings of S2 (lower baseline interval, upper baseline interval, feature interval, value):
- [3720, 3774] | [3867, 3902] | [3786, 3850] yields 9.10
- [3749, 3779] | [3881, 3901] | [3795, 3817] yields 1.18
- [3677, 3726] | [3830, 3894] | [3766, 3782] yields -2.83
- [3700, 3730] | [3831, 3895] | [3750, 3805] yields -4.67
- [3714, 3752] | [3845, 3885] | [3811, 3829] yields 2.81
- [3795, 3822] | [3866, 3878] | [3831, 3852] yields 4.65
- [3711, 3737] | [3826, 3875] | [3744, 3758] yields 1.40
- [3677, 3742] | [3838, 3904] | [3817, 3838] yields 7.03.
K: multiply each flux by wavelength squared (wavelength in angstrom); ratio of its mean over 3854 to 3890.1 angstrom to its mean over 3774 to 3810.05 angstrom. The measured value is 0.86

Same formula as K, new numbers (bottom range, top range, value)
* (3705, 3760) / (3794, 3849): 0.91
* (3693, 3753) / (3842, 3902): 1.07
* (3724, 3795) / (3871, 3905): 1.17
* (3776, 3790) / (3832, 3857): 0.66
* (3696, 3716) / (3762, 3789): 1.11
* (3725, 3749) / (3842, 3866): 1.06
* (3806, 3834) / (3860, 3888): 1.18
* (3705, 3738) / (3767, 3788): 1.20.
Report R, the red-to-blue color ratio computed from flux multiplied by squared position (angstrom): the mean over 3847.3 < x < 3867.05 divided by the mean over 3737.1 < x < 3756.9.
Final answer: 1.1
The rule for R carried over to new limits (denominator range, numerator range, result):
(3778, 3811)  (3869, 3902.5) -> 1.02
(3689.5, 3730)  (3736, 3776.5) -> 0.88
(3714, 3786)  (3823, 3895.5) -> 0.90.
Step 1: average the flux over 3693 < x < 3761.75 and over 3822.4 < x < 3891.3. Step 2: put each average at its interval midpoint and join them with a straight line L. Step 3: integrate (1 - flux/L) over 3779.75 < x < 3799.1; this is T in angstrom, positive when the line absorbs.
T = -3.73 angstrom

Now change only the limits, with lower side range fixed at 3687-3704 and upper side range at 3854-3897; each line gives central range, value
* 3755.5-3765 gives 0.73 angstrom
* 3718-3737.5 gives 2.05 angstrom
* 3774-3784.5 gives -2.04 angstrom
